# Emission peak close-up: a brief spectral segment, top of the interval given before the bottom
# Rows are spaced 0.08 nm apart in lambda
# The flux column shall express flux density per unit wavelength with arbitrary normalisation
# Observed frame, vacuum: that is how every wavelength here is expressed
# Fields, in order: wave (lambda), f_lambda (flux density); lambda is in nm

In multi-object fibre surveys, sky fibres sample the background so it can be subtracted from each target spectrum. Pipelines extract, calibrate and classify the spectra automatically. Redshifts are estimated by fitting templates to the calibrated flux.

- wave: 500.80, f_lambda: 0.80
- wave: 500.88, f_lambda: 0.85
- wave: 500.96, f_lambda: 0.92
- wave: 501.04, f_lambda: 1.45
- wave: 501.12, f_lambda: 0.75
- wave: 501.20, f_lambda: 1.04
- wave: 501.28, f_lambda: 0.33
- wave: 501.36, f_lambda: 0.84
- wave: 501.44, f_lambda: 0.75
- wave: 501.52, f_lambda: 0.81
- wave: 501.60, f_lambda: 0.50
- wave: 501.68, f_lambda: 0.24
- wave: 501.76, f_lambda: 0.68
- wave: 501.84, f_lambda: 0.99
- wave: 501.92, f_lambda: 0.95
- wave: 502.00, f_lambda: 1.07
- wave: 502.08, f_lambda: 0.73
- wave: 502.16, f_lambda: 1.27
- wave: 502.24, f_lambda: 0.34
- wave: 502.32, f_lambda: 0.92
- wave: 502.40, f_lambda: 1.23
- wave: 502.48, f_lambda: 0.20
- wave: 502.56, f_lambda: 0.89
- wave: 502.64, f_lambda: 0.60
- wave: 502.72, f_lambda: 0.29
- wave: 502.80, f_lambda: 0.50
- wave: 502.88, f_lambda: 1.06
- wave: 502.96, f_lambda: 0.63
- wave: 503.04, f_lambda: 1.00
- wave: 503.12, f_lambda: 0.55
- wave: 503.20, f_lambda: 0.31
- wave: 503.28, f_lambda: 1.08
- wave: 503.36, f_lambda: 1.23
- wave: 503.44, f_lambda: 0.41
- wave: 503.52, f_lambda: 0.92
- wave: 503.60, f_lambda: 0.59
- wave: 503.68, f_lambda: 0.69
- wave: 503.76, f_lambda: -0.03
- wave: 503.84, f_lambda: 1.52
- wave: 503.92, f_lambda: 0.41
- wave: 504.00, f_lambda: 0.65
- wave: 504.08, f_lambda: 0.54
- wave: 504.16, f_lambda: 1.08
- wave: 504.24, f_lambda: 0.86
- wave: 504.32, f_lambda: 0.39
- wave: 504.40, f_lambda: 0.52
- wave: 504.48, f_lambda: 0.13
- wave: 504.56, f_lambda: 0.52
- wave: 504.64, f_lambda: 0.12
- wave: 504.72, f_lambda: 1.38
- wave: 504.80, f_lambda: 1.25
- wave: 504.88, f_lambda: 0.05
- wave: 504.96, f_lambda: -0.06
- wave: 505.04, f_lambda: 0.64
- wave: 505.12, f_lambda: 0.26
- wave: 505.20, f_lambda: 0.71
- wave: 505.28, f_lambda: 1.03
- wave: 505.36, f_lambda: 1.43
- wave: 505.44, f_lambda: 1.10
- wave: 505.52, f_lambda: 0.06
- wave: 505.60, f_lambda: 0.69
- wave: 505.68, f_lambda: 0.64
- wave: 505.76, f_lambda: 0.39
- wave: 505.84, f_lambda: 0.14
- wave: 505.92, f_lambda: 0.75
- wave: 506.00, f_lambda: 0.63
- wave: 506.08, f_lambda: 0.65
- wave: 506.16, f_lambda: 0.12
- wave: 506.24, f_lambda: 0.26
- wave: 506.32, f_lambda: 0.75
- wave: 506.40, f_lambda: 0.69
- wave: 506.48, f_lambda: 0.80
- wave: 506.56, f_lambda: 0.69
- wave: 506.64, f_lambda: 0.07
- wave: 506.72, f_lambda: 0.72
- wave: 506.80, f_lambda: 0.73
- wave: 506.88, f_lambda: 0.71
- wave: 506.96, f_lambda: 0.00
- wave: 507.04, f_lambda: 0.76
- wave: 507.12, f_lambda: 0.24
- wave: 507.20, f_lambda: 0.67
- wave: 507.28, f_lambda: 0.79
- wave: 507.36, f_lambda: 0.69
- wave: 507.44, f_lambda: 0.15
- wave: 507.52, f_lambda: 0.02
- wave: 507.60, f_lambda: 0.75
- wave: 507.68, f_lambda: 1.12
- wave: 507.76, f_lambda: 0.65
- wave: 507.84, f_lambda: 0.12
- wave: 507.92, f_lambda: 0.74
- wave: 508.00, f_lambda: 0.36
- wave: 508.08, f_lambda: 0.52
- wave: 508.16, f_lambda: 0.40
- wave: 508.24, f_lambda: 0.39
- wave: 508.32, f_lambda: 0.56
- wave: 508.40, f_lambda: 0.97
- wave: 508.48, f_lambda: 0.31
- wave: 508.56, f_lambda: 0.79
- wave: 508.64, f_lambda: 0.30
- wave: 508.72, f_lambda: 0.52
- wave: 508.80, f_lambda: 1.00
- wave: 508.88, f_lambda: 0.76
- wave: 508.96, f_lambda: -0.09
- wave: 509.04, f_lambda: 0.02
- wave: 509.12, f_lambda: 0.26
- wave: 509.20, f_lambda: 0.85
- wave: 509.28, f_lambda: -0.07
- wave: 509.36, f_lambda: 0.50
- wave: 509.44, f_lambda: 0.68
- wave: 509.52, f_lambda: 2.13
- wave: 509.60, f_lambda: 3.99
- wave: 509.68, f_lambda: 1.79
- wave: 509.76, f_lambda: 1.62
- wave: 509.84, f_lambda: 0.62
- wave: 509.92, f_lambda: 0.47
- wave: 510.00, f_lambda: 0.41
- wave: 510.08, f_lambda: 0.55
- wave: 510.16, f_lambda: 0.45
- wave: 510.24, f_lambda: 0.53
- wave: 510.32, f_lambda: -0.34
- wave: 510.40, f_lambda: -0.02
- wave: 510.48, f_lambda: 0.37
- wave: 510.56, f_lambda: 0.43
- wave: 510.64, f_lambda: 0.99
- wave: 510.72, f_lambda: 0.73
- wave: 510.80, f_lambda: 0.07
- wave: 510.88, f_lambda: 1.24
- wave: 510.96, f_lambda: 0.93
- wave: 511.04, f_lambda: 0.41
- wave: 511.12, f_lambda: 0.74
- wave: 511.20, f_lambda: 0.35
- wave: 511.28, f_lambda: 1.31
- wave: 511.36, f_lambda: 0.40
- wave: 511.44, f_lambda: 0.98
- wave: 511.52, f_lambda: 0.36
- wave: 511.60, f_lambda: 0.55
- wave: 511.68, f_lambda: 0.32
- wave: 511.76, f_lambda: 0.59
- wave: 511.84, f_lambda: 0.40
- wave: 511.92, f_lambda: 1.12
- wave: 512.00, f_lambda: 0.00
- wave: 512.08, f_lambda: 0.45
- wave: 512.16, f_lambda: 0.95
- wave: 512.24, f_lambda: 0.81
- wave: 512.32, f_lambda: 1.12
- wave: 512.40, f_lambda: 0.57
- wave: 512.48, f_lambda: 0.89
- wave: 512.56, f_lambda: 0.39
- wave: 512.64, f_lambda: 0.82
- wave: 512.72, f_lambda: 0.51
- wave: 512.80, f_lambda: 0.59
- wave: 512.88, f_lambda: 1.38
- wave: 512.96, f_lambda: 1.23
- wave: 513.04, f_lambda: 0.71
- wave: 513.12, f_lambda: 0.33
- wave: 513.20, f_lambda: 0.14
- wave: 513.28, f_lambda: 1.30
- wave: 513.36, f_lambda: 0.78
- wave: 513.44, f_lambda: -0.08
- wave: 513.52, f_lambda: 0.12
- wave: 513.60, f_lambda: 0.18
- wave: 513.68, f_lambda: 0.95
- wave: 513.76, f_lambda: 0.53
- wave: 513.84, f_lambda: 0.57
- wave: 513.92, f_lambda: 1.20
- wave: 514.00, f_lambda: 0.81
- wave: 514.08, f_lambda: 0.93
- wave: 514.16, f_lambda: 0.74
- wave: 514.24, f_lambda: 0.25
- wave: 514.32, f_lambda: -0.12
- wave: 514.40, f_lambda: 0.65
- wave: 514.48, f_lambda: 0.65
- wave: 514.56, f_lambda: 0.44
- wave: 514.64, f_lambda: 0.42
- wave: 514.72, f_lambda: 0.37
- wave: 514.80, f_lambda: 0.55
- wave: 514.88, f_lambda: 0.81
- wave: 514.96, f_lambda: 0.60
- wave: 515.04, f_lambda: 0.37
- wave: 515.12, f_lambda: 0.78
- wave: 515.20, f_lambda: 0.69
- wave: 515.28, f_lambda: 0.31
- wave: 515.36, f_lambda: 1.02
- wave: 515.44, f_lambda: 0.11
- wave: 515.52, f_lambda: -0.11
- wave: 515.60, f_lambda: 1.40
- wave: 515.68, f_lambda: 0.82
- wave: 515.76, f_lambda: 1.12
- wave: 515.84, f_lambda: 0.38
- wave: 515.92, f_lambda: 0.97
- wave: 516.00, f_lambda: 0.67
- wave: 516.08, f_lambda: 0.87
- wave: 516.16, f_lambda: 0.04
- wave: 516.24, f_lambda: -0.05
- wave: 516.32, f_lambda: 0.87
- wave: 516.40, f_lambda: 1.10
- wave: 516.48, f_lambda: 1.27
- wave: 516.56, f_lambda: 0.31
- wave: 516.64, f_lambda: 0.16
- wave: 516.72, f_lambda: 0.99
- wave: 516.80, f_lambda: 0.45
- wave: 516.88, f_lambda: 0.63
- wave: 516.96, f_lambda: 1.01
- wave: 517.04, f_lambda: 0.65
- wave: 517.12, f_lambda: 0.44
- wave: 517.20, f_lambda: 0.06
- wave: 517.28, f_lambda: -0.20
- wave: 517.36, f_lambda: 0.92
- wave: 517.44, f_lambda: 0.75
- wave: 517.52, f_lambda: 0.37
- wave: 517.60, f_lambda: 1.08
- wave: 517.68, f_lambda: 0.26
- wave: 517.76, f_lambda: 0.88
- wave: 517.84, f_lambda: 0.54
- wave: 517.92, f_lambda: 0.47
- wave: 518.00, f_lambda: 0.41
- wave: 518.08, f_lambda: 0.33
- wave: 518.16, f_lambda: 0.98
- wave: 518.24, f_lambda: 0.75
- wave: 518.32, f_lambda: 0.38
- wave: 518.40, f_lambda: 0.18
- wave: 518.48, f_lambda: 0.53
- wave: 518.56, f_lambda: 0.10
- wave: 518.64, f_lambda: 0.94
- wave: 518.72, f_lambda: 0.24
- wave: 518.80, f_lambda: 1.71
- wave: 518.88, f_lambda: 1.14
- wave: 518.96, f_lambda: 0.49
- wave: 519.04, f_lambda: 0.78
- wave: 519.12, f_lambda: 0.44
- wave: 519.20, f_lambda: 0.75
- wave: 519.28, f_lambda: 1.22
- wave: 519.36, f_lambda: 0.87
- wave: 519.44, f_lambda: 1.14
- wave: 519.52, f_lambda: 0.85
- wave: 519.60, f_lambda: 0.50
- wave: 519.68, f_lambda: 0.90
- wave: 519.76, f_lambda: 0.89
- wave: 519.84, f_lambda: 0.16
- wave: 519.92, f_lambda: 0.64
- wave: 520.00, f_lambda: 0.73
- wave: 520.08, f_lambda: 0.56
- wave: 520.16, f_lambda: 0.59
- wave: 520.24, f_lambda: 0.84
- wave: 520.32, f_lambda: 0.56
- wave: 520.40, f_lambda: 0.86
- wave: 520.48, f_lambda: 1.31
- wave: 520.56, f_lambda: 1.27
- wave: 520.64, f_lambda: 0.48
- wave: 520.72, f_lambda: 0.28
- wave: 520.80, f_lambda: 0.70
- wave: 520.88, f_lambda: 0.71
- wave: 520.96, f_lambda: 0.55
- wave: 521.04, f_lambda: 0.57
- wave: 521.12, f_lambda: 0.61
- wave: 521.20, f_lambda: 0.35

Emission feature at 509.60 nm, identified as H-gamma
